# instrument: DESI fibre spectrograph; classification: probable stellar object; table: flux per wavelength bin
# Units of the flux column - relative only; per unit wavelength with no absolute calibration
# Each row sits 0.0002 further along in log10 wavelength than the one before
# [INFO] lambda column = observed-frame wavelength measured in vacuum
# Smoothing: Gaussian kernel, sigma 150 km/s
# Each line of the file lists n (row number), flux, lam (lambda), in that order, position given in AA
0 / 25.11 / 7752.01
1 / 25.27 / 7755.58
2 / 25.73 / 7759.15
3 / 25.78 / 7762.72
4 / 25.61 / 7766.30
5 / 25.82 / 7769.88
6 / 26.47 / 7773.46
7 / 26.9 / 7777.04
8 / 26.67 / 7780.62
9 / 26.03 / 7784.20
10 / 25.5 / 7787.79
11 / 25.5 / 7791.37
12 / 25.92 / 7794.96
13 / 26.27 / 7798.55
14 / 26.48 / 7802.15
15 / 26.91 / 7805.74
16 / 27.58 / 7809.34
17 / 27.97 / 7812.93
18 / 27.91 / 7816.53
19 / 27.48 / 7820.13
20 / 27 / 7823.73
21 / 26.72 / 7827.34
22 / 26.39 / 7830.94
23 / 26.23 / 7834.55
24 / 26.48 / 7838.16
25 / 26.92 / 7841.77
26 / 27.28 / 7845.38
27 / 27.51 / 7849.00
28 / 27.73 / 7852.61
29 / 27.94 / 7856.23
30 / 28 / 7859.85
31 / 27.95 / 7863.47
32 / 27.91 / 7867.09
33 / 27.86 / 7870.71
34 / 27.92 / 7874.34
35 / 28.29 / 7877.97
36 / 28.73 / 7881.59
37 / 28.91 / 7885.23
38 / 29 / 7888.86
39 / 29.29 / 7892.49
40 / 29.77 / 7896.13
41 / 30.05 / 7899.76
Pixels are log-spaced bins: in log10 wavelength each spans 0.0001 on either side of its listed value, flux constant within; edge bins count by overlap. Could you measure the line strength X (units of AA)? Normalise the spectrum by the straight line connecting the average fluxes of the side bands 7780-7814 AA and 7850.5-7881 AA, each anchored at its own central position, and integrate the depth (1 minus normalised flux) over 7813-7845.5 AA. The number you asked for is 0.2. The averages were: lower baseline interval 26.4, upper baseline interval 28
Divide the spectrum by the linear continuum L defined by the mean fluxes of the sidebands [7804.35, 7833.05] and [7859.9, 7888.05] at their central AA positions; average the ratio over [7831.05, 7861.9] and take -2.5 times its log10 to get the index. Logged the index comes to 0.02 mag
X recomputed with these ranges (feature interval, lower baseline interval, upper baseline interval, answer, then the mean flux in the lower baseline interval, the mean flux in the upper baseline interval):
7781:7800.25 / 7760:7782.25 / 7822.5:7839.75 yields 0.3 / 26.2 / 26.5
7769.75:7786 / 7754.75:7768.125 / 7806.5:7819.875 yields -0.1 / 25.6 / 27.7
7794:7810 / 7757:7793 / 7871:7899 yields 0.1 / 26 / 28.8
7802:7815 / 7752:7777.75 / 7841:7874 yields -0.3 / 25.8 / 27.7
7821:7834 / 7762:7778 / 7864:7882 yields 0.2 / 26.1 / 28.1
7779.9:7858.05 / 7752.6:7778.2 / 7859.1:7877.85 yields 0.3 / 25.9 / 28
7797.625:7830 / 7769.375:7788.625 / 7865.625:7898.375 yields -0.1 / 26.3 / 28.7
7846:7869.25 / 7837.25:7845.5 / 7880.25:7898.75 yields -0.1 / 26.9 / 29.2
